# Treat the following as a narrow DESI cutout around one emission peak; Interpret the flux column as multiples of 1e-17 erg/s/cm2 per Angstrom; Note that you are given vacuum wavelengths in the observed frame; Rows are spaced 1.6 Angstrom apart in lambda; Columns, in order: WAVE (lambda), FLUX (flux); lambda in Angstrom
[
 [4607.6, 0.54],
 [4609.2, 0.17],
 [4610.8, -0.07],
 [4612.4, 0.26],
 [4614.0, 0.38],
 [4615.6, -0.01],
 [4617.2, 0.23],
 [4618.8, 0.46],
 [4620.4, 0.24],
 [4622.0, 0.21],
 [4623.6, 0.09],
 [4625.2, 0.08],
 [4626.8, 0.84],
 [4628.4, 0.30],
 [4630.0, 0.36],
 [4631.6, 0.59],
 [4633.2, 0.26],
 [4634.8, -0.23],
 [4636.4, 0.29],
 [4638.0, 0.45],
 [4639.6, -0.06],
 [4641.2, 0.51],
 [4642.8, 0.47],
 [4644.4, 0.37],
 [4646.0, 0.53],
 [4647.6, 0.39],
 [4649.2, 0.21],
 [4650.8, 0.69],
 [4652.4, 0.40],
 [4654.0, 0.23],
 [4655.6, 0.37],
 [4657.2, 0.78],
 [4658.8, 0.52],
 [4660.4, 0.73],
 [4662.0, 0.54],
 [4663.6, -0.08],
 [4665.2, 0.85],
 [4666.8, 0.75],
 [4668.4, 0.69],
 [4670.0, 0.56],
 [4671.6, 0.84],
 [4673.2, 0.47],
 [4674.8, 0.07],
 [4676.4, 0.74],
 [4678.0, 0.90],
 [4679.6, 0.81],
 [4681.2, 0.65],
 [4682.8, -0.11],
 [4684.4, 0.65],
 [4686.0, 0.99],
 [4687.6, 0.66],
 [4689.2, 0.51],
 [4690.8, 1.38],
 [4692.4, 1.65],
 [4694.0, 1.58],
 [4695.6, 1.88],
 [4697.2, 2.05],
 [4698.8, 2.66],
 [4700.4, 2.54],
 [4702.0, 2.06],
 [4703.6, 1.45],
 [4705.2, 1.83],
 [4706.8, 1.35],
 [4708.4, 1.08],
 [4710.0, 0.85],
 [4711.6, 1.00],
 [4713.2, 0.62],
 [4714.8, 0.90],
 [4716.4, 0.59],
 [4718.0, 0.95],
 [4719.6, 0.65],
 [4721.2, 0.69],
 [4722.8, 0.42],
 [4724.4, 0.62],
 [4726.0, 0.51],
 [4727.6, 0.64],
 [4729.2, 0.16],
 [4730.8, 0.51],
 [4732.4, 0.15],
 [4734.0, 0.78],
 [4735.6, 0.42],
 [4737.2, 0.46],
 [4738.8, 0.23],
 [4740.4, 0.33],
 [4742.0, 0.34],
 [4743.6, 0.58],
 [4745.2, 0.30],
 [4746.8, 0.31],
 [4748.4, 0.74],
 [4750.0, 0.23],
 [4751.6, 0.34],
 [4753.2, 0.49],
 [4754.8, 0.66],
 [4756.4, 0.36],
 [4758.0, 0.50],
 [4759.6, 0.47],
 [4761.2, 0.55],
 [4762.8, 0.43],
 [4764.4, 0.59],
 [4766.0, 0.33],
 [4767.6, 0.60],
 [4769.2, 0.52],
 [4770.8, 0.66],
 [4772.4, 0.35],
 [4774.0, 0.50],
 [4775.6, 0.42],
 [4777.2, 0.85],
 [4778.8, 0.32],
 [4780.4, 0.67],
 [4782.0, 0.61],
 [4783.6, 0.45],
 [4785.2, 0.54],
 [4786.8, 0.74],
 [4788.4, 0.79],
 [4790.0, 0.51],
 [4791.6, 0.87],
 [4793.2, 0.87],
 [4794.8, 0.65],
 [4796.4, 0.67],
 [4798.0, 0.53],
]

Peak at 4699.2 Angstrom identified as Lyman alpha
